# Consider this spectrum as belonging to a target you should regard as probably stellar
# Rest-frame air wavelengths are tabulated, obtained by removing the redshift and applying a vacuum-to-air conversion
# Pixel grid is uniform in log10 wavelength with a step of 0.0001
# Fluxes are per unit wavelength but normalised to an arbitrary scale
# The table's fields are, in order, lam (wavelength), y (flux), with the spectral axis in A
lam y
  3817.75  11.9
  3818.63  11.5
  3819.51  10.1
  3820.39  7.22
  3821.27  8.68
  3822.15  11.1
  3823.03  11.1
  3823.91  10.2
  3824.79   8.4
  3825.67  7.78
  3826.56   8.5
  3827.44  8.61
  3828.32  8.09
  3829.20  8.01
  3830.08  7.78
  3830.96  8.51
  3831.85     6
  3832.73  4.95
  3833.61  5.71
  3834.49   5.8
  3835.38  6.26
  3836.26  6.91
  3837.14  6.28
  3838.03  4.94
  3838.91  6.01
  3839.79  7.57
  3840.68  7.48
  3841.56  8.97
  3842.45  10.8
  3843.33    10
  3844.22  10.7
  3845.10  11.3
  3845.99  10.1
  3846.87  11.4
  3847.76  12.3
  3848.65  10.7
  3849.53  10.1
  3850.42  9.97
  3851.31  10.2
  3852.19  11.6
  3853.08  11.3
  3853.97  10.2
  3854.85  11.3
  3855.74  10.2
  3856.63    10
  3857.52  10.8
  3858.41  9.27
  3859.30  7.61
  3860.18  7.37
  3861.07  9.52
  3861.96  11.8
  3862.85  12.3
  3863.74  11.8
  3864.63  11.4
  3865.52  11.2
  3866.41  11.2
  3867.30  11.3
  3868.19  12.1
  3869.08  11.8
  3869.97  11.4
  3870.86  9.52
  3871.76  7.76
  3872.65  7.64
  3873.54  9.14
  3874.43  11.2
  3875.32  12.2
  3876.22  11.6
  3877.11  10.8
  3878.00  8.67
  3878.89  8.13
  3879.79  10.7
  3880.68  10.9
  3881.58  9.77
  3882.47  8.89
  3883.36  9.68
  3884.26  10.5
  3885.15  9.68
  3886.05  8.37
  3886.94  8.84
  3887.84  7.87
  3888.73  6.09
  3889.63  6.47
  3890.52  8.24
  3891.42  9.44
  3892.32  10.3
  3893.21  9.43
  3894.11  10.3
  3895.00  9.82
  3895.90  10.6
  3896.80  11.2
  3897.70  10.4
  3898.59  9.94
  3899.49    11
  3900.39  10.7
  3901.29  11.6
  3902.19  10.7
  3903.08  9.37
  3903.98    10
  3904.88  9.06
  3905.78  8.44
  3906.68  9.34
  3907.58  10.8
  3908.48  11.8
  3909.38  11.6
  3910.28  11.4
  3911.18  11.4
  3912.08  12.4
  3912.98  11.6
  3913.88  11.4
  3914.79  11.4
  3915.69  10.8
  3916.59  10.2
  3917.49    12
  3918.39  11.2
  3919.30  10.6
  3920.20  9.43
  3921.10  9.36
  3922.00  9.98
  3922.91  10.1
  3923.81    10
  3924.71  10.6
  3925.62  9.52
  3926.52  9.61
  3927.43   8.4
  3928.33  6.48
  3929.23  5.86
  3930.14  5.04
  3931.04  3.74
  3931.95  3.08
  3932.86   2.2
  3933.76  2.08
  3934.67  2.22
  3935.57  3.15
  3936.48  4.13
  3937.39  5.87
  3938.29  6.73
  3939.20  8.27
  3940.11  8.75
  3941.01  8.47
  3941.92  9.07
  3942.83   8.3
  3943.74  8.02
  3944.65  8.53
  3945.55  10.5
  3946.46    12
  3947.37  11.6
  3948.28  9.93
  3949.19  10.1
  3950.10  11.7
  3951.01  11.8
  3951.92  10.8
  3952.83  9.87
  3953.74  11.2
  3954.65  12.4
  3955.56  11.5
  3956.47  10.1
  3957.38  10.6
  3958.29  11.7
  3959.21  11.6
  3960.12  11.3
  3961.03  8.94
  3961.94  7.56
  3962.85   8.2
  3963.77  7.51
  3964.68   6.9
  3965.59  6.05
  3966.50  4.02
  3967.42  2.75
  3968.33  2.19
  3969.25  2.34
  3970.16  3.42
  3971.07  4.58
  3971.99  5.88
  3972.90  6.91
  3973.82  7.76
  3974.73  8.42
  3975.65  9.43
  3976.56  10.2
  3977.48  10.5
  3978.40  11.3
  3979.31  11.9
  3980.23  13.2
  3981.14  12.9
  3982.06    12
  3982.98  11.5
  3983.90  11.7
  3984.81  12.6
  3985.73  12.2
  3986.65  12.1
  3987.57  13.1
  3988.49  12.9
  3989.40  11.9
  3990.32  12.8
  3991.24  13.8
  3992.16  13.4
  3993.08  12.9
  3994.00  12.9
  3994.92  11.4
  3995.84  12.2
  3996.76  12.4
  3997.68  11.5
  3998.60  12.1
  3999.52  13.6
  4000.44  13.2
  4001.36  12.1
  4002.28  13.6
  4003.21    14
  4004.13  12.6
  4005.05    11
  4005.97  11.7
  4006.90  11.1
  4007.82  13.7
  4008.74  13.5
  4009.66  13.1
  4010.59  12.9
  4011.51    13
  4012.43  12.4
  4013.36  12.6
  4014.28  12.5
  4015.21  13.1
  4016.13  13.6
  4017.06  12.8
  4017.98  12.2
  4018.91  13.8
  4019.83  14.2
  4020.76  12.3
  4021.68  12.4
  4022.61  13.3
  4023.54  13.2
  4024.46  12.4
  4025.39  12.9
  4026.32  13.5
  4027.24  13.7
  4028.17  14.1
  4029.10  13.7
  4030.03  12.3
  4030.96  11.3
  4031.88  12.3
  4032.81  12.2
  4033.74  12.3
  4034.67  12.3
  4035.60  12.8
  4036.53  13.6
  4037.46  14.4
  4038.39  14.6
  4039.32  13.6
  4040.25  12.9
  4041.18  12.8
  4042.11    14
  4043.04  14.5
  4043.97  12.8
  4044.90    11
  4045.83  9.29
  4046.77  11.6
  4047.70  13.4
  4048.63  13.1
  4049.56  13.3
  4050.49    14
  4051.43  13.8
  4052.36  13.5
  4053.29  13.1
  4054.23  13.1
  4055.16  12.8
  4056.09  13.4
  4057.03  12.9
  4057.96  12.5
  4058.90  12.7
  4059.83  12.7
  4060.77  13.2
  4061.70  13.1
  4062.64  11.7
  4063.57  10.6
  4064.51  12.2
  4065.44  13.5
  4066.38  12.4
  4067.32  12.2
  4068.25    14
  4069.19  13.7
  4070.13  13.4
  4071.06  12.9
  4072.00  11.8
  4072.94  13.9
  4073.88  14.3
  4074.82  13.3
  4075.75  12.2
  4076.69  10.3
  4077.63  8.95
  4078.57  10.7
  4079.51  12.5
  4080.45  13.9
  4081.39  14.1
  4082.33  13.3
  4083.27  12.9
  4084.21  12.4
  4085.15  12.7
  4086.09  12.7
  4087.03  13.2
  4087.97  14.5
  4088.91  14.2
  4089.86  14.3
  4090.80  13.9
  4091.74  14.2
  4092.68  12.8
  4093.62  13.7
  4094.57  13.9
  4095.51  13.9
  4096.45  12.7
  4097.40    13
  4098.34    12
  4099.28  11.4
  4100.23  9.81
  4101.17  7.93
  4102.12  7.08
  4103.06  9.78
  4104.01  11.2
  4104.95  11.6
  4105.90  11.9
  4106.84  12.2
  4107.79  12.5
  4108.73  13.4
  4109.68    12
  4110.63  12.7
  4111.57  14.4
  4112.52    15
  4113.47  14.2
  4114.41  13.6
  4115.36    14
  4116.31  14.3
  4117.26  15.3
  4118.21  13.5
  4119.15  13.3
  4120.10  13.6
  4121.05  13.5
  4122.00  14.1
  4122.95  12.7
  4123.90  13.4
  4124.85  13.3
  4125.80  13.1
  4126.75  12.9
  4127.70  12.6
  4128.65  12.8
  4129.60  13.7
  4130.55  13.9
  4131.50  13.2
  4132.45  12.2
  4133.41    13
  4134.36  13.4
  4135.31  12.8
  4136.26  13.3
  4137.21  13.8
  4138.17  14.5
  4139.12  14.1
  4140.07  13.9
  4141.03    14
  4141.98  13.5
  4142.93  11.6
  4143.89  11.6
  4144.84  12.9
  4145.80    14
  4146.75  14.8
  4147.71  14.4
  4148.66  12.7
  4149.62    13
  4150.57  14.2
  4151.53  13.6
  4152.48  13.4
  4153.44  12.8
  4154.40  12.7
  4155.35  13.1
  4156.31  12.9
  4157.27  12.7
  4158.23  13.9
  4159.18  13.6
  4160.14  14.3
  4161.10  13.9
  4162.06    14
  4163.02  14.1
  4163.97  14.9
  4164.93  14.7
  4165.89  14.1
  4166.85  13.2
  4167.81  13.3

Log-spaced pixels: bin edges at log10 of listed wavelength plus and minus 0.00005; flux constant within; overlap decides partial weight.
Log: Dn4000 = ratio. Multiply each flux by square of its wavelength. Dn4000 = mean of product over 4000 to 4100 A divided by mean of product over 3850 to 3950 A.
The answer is 1.47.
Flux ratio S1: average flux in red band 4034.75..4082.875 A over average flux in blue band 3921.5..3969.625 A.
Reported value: 1.6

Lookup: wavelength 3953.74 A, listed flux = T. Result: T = 11.2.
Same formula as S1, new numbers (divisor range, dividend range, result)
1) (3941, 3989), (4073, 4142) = 1.36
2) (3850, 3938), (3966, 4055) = 1.25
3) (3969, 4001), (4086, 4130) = 1.18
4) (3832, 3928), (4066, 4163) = 1.32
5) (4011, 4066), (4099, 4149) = 1.00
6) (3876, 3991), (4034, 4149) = 1.40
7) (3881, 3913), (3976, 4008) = 1.24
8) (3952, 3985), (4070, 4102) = 1.42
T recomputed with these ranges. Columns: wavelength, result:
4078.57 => 10.7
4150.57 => 14.2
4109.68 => 12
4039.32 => 13.6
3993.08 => 12.9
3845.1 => 11.3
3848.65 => 10.7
